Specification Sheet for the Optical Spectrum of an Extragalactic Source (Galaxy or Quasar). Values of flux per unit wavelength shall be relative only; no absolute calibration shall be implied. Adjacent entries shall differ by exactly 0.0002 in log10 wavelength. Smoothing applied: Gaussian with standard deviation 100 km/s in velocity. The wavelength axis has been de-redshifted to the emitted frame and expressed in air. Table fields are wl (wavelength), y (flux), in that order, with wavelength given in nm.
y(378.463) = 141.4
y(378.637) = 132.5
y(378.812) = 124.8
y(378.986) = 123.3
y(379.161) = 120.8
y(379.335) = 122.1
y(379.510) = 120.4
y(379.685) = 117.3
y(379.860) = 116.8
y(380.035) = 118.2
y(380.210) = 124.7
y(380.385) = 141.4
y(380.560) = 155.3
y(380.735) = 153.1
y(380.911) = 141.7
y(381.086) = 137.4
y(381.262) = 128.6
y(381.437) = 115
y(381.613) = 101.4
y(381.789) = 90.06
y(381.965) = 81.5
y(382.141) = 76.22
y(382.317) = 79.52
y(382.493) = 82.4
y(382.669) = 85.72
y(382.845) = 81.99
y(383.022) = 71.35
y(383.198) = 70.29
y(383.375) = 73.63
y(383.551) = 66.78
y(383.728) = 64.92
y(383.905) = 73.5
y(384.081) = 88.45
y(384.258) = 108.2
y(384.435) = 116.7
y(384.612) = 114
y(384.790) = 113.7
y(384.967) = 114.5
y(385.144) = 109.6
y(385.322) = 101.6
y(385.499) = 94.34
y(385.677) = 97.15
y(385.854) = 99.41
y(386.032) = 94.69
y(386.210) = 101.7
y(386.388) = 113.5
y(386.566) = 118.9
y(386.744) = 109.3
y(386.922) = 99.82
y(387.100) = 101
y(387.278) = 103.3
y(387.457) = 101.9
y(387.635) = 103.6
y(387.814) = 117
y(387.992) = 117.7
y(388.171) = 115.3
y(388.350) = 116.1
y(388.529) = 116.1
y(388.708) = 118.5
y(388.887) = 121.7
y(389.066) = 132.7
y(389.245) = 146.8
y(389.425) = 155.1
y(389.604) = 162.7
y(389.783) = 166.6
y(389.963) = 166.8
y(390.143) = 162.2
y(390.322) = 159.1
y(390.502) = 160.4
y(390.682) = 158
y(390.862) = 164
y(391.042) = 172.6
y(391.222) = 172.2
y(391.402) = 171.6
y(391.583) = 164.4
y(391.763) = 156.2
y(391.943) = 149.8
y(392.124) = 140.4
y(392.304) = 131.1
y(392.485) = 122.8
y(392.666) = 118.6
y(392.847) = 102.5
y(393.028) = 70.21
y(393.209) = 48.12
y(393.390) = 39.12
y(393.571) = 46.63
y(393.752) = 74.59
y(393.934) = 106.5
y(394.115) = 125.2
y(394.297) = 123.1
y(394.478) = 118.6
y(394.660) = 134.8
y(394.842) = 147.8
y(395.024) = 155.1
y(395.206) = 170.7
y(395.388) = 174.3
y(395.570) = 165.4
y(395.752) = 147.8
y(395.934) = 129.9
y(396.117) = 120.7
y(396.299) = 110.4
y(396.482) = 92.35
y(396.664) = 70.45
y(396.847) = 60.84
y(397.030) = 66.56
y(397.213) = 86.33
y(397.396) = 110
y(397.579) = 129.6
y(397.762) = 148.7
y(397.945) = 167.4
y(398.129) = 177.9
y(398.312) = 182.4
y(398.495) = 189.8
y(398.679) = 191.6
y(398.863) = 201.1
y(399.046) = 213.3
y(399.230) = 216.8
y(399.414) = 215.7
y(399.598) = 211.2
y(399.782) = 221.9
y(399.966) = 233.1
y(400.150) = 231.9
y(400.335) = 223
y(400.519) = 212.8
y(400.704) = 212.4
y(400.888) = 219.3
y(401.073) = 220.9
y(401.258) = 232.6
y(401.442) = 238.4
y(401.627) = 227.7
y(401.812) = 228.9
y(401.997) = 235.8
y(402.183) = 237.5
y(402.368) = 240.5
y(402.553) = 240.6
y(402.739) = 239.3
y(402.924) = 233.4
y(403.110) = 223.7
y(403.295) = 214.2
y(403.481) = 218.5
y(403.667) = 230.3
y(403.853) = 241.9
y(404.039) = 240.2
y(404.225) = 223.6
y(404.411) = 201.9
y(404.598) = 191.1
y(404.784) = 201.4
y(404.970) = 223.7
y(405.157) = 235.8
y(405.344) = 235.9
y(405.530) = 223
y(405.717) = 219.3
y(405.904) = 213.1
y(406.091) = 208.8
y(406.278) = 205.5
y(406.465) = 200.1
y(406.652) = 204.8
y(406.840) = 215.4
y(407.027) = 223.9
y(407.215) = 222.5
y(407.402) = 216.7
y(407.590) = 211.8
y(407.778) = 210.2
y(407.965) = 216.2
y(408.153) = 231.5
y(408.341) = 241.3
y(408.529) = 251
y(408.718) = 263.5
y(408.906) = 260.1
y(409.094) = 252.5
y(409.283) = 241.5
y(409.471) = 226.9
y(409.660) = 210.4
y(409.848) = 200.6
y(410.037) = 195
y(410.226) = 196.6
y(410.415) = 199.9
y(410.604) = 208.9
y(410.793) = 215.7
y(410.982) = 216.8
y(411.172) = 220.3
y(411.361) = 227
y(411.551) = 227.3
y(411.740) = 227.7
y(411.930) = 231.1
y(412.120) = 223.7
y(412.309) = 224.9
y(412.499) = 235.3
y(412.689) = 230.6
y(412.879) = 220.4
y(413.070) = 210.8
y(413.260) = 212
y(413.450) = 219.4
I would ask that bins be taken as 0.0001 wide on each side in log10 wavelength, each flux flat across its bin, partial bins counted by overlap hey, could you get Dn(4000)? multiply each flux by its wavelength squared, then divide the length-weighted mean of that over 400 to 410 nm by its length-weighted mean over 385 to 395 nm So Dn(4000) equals 1.97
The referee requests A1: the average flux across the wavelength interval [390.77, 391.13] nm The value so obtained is 168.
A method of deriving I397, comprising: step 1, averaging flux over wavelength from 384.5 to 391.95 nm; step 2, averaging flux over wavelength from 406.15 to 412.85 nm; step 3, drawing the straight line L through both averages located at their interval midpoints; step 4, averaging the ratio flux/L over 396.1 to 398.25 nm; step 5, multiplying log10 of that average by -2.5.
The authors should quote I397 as 0.44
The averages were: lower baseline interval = 129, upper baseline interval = 222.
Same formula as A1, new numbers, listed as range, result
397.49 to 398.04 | 149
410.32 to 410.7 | 205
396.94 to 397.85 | 108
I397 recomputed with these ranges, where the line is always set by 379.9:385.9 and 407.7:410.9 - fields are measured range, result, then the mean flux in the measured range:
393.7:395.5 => 0.17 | 135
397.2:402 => -0.11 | 201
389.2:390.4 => -0.19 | 160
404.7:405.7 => -0.09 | 224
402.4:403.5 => -0.18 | 230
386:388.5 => 0.13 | 109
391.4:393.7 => 0.31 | 109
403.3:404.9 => -0.09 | 218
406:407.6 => 0.01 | 212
